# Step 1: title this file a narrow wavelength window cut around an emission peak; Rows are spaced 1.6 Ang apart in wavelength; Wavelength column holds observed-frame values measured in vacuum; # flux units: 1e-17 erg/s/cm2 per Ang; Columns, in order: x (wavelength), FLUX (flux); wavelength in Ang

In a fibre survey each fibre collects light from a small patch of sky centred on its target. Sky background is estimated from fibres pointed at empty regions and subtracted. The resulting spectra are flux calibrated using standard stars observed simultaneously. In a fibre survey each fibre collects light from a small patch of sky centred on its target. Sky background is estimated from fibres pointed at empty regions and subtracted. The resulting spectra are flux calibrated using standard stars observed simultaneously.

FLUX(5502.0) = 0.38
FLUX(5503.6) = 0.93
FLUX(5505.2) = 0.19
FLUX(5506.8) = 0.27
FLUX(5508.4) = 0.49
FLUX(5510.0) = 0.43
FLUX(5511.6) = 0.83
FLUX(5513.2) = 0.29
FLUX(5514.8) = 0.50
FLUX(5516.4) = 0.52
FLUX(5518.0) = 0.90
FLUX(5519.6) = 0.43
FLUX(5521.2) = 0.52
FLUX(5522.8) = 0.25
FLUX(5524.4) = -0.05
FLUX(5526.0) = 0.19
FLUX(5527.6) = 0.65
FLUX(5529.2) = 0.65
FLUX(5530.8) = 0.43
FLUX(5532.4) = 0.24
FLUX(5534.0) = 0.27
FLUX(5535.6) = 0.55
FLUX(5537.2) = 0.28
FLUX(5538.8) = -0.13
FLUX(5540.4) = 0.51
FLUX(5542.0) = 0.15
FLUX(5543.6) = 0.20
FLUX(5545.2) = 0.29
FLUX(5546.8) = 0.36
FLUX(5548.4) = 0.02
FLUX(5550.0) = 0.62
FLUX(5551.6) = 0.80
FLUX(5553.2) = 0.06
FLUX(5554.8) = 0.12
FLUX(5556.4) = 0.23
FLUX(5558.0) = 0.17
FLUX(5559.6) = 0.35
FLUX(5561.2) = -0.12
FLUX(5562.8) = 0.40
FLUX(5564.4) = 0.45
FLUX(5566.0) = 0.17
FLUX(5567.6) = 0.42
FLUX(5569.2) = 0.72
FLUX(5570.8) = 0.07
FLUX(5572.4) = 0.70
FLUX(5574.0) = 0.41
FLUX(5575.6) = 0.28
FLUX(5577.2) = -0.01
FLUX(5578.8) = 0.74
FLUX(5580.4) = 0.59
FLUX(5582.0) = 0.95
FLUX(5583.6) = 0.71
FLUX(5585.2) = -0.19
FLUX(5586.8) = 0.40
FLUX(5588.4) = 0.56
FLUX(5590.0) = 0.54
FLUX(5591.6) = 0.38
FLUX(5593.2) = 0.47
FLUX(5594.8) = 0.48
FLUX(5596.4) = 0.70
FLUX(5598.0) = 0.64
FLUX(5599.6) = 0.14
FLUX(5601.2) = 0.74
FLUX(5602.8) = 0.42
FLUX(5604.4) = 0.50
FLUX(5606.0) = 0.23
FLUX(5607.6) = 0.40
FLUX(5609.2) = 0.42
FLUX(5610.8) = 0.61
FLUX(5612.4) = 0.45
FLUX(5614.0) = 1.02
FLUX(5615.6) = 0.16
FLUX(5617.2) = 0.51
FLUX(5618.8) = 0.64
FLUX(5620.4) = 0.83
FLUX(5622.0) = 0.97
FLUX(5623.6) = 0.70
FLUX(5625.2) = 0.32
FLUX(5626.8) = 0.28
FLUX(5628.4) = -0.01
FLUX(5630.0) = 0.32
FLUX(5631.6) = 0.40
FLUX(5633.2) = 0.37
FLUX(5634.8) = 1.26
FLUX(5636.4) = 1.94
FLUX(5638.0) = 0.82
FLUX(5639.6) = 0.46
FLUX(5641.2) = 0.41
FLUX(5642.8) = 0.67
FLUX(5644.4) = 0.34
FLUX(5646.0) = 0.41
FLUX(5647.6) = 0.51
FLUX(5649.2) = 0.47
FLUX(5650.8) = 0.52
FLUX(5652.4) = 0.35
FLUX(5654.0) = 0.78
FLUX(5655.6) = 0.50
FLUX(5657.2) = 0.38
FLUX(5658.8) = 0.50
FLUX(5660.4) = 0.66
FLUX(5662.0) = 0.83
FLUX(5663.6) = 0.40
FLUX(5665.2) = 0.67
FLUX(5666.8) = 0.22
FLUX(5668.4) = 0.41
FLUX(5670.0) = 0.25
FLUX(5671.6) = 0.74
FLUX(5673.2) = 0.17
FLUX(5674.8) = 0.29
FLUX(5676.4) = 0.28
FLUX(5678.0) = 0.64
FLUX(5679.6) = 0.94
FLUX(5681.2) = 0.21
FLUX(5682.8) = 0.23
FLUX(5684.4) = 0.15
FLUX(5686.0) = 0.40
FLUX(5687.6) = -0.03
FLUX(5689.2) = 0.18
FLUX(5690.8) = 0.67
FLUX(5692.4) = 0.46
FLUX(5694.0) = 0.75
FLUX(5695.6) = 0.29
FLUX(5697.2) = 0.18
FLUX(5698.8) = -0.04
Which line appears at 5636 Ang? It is [O III] 5007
